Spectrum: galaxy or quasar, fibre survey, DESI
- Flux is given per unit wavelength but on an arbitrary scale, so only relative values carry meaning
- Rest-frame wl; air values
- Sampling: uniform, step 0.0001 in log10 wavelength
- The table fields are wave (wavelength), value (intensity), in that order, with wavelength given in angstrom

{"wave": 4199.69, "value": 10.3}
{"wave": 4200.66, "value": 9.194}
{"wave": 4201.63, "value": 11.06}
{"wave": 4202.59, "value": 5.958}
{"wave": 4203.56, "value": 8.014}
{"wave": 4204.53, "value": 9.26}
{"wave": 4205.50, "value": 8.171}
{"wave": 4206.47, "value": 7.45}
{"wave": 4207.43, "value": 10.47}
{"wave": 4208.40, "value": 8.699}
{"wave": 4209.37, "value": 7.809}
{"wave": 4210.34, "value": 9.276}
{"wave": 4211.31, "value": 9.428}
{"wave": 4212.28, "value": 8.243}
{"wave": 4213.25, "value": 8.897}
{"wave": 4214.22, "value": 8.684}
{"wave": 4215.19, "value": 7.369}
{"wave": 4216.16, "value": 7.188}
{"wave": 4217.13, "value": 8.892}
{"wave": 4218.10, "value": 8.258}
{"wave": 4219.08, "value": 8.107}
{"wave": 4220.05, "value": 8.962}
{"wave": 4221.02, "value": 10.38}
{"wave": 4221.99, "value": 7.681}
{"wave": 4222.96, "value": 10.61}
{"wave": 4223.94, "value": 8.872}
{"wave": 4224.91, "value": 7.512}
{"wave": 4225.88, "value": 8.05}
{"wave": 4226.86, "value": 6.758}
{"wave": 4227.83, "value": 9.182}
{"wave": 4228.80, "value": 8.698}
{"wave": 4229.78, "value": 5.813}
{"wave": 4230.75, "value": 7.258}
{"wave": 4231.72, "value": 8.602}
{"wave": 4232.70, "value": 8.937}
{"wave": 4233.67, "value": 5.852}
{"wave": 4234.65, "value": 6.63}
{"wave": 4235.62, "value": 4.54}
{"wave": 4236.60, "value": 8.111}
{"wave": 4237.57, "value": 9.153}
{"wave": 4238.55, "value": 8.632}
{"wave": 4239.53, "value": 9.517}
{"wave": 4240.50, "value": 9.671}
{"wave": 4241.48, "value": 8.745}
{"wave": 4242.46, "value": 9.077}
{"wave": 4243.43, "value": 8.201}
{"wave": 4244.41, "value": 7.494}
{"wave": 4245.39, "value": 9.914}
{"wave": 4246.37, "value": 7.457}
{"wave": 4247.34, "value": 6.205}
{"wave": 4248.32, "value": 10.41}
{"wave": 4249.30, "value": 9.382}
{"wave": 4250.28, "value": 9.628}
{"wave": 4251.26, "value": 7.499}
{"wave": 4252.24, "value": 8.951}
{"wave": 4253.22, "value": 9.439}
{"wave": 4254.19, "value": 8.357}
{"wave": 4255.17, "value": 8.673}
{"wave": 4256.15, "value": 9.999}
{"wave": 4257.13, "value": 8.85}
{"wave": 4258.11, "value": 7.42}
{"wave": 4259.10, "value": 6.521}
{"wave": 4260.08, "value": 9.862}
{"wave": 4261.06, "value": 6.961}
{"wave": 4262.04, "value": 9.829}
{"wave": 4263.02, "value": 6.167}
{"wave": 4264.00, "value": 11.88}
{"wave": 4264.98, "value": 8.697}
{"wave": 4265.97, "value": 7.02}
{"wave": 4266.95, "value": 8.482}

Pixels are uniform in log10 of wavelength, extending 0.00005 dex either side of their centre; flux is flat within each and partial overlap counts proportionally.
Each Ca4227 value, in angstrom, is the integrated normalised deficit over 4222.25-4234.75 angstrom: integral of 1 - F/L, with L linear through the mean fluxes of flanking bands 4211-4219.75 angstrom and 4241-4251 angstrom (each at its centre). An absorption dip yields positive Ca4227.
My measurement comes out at 0.8 angstrom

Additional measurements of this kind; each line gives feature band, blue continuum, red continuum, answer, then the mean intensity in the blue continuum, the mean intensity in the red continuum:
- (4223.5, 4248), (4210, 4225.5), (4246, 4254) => 1.9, 8.64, 8.64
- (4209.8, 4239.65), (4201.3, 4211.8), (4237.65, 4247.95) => 1.5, 8.66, 8.54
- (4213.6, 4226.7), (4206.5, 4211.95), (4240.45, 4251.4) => 0.6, 8.98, 8.63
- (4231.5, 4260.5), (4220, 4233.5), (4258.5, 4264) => -0.5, 8.3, 8.21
